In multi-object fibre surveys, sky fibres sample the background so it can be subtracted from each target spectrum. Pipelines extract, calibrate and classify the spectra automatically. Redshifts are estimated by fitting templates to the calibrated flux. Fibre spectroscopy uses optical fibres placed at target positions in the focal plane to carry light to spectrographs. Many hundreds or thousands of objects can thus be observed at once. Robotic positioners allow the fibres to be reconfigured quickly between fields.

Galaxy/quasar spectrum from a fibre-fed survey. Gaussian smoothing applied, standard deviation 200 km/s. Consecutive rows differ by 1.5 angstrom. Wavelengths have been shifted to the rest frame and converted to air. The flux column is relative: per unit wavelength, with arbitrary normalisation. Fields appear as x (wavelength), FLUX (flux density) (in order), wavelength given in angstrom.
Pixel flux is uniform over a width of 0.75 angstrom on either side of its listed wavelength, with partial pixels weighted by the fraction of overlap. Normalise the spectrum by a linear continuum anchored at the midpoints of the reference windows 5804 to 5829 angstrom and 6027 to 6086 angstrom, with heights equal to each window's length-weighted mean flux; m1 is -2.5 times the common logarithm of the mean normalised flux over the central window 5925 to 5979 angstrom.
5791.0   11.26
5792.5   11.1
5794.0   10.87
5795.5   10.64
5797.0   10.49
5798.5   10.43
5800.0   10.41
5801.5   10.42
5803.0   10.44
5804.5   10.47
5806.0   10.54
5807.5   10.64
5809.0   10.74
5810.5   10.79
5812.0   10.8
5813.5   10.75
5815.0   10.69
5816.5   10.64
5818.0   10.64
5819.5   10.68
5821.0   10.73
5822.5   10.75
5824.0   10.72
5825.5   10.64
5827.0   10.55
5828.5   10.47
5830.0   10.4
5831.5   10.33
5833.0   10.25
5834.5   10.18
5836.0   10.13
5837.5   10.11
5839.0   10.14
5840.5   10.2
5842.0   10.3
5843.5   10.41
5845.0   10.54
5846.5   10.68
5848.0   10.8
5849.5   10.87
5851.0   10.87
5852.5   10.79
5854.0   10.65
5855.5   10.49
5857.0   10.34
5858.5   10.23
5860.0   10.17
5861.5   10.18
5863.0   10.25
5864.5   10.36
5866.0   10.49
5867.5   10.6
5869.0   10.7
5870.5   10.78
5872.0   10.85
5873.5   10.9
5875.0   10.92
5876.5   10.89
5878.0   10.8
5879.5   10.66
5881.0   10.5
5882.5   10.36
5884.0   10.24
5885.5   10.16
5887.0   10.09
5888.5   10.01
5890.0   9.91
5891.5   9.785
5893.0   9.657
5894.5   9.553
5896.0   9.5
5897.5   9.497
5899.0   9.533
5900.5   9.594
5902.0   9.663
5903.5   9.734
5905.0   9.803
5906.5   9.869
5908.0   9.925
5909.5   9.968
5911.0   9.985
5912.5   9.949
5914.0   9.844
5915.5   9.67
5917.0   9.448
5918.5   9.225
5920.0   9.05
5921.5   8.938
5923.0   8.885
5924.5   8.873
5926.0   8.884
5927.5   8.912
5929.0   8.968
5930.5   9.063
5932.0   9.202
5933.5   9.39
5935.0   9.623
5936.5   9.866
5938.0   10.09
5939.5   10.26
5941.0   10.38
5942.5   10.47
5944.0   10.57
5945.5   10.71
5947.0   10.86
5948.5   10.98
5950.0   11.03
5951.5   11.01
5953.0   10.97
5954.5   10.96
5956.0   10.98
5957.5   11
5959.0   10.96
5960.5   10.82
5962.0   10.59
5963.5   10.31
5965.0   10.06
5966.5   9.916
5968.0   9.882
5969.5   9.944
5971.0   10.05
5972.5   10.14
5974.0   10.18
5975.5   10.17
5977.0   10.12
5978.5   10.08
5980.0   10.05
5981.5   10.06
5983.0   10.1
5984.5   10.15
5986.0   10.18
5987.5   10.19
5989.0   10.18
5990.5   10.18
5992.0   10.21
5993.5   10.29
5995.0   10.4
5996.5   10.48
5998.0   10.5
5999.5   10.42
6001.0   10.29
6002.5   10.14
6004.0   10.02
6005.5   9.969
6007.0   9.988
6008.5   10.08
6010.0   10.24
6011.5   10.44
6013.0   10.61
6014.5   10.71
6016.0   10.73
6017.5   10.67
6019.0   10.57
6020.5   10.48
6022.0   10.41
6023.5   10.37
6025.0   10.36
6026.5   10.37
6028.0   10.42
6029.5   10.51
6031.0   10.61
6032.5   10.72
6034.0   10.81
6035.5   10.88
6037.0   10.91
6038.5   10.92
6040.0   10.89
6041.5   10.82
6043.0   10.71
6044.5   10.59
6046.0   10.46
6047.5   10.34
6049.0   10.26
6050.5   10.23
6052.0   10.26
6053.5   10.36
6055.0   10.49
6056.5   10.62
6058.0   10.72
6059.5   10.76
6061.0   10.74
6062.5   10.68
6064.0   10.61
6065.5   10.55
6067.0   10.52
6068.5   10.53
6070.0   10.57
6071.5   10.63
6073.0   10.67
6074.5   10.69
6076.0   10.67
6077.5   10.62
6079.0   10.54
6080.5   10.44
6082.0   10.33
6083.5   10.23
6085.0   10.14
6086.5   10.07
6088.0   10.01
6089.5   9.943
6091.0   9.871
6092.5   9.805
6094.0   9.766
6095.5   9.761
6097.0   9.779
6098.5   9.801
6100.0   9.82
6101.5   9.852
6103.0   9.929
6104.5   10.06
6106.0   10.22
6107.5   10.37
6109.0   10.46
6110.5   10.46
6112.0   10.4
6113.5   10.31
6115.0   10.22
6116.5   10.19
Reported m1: 0.04 mag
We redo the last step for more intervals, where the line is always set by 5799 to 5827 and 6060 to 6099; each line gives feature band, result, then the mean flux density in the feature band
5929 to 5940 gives 0.10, 9.58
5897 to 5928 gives 0.11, 9.49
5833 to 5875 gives 0.01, 10.5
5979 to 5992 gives 0.03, 10.1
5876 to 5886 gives 0.00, 10.5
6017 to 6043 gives -0.03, 10.6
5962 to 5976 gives 0.04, 10.1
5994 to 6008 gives 0.02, 10.2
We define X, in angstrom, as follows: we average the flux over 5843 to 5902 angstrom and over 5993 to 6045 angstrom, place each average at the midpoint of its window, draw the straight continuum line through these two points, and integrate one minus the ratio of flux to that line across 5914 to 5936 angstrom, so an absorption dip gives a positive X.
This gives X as 2.6 angstrom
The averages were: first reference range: 10.3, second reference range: 10.5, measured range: 9.18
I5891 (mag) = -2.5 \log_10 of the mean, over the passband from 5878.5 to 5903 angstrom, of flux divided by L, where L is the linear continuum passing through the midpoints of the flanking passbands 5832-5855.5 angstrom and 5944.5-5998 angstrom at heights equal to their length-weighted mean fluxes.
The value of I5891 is 0.055 mag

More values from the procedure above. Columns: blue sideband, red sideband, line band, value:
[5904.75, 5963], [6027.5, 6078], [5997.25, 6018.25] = 0.004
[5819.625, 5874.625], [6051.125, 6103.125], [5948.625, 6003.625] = 0.003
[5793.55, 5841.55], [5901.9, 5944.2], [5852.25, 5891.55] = -0.044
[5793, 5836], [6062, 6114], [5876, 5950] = 0.066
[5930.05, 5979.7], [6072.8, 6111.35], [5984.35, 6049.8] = -0.020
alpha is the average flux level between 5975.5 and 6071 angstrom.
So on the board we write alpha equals 10.4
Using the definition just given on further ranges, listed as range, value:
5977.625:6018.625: 10.3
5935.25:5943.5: 10.2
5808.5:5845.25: 10.5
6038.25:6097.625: 10.4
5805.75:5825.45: 10.7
